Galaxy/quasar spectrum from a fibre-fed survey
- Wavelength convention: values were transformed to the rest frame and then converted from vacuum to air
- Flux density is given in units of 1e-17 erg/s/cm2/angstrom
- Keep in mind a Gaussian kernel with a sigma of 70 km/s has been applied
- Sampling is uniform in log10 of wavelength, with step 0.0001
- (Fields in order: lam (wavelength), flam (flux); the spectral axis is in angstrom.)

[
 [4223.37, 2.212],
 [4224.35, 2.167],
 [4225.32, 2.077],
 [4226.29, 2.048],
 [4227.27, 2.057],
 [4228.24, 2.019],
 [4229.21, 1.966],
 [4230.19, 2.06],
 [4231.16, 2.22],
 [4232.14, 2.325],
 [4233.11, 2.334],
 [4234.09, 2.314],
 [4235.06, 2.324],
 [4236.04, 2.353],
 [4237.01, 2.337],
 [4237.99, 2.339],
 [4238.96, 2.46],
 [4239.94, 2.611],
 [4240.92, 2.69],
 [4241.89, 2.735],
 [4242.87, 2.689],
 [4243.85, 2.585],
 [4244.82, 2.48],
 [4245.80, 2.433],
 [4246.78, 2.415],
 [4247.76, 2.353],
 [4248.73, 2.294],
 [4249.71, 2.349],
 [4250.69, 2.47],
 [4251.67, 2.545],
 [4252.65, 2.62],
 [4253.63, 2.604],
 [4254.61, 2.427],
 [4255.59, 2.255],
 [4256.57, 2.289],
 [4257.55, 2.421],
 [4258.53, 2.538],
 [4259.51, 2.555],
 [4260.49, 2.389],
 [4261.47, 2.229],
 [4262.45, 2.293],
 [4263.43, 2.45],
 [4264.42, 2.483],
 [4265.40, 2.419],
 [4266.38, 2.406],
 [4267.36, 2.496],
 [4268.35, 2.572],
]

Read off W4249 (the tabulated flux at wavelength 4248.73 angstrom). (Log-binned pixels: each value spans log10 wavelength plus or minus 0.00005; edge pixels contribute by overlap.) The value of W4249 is 2.294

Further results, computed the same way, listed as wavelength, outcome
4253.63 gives 2.604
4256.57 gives 2.289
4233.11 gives 2.334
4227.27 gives 2.057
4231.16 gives 2.22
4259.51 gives 2.555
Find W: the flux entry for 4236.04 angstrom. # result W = 2.353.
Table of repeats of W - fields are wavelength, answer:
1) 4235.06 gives 2.324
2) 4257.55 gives 2.421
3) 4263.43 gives 2.45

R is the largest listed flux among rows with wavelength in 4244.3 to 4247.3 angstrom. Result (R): 2.48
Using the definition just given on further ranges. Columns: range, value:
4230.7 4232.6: 2.325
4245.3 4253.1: 2.62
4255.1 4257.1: 2.289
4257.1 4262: 2.555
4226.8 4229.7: 2.057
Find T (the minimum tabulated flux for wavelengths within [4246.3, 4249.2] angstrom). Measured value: 2.294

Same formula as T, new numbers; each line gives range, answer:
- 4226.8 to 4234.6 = 1.966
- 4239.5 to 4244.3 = 2.585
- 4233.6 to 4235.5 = 2.314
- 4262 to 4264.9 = 2.293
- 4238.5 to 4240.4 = 2.46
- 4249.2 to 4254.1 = 2.349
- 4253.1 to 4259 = 2.255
